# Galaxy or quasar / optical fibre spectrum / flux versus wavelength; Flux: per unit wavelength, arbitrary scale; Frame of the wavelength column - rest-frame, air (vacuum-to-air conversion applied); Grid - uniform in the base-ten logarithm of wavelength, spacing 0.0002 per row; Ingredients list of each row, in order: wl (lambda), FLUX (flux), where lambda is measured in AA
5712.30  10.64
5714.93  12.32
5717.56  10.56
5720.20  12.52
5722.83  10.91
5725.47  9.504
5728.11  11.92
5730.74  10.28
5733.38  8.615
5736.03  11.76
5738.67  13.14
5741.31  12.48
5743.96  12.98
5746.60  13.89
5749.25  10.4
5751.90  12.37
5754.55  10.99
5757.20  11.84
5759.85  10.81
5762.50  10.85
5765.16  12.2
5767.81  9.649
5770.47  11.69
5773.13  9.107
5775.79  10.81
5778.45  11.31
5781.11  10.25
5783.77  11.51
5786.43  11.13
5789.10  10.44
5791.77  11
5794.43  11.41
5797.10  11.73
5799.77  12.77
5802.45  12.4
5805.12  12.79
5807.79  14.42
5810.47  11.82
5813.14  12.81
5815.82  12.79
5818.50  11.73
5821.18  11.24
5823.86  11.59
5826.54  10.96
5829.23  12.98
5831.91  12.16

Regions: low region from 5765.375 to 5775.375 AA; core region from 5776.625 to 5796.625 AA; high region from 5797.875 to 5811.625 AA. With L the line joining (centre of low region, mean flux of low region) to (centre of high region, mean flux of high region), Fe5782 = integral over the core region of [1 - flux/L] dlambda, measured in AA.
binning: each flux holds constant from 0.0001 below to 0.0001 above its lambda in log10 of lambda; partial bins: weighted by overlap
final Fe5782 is 0.89 AA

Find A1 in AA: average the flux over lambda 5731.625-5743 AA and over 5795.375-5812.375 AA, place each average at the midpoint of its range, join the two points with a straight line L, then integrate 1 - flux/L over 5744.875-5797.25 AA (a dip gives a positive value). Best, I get 3.85 AA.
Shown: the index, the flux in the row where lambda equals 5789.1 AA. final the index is 10.44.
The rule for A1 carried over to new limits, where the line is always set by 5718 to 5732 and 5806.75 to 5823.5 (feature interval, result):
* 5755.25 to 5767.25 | 0.3 AA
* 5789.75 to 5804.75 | 0.3 AA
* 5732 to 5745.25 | -0.7 AA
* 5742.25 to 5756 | -0.9 AA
